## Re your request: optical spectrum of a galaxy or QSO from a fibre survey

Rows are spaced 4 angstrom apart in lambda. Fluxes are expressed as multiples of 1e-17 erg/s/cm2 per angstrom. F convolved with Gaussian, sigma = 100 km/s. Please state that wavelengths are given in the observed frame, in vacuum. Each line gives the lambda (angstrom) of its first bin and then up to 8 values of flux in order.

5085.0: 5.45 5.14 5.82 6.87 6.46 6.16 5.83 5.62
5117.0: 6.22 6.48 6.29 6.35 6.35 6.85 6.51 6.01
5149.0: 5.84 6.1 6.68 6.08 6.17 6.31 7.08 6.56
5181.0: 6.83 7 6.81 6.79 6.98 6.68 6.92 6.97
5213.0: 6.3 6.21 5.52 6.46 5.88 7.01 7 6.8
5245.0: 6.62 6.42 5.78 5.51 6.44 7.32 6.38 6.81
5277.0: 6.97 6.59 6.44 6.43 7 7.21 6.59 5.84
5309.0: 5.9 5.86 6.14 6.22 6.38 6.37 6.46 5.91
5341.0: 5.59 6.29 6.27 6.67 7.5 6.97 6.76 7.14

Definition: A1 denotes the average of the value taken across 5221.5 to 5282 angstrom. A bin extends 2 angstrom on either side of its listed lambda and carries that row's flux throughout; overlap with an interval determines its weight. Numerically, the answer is 6.51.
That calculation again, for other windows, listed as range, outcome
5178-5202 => 6.84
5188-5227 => 6.56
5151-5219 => 6.62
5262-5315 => 6.56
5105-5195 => 6.39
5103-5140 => 6.25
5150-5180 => 6.42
